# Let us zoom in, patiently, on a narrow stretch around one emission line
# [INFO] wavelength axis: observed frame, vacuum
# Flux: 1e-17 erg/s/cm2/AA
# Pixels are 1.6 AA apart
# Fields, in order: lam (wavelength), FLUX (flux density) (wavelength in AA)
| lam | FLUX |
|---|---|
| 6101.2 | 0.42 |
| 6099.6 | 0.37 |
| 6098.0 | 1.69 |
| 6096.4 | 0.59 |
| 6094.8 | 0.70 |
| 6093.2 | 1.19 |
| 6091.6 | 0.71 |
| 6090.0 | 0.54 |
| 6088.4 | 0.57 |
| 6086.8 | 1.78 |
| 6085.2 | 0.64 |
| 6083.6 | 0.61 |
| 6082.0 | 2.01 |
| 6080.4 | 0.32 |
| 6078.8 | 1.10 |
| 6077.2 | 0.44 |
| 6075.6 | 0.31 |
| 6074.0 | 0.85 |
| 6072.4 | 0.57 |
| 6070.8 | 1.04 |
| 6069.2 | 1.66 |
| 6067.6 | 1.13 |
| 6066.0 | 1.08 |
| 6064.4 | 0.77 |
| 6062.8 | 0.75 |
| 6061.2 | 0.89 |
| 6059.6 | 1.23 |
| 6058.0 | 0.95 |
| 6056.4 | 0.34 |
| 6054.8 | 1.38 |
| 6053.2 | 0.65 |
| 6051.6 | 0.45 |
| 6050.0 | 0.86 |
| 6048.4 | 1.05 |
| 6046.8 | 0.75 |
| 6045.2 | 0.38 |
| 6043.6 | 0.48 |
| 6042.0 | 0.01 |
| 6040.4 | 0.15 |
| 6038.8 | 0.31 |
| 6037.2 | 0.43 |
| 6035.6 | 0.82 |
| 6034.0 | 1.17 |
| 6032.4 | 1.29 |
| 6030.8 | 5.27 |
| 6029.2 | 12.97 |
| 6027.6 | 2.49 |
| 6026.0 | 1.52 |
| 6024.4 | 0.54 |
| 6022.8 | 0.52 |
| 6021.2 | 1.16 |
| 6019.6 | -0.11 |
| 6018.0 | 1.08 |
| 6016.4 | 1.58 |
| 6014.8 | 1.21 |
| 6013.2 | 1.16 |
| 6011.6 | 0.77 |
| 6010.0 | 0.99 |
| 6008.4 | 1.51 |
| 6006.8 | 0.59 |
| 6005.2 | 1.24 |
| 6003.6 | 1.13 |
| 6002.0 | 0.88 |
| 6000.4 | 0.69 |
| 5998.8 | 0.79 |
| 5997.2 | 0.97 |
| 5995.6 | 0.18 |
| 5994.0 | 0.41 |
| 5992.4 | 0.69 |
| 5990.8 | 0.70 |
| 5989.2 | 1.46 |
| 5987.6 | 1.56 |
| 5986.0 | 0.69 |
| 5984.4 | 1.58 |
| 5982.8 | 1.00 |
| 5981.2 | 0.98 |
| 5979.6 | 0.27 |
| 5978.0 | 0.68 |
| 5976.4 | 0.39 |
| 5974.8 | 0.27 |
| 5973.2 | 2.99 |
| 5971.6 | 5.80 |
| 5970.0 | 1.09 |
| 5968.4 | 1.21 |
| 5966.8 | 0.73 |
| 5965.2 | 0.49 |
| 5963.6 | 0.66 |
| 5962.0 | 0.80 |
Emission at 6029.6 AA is [O III] 5007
